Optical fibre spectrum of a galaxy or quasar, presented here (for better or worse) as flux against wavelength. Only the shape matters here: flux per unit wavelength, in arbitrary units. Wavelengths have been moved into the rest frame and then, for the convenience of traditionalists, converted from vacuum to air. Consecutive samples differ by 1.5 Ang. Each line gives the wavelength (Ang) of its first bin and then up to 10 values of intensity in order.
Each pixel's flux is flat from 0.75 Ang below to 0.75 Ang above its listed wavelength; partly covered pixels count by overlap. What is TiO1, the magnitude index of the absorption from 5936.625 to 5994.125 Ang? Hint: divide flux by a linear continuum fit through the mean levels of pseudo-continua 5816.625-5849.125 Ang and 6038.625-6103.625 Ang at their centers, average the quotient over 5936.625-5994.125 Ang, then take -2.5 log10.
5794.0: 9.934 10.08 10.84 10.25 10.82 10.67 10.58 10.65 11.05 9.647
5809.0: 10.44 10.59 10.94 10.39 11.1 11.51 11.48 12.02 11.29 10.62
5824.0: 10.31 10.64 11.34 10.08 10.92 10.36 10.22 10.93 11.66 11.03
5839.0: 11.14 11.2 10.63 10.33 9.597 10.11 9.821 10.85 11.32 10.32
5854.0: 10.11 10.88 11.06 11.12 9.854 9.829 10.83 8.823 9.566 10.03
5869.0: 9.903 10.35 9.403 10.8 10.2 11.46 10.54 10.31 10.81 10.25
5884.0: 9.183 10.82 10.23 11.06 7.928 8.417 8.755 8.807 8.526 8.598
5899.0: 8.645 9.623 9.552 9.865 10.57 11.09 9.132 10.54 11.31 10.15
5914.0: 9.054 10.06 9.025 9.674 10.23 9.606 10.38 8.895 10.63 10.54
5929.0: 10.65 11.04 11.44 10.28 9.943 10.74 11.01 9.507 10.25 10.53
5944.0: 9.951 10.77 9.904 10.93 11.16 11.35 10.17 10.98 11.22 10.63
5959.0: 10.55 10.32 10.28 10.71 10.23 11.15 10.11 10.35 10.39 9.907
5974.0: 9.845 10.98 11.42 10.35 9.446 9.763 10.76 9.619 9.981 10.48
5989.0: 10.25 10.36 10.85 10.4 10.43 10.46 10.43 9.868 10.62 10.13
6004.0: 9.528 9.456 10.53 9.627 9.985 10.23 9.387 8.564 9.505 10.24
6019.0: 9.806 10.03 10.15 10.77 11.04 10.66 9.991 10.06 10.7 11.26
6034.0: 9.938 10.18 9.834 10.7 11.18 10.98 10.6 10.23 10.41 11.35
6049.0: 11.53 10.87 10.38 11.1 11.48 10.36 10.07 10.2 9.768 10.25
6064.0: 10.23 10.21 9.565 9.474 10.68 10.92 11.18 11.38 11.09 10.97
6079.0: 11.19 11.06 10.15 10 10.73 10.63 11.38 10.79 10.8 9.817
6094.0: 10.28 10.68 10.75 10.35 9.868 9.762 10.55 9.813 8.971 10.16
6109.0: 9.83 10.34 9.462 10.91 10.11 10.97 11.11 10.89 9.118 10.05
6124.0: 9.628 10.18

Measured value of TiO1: 0.02 mag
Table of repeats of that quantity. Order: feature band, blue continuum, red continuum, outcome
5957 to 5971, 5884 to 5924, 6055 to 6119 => -0.060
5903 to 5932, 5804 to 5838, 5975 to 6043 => 0.038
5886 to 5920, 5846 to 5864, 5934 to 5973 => 0.097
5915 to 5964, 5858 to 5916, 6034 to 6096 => -0.032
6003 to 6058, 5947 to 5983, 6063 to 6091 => 0.026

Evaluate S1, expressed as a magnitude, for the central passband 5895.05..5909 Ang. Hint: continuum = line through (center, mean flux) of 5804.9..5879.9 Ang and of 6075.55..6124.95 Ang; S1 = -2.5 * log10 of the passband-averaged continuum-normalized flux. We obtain 0.11 mag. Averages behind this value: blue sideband 10.6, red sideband 10.4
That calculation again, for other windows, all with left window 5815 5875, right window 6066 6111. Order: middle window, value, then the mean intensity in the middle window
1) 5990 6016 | 0.048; 10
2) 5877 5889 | 0.015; 10.4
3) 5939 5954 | 0.004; 10.5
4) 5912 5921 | 0.091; 9.68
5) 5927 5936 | -0.013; 10.7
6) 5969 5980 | 0.011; 10.4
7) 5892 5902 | 0.188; 8.87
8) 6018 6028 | 0.010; 10.4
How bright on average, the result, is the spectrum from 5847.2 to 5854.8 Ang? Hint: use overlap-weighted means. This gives 10.5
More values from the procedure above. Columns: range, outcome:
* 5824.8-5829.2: 10.7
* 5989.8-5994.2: 10.5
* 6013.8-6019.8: 9.54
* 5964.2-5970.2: 10.5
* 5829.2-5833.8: 10.5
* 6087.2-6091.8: 11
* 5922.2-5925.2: 9.65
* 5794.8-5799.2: 10.4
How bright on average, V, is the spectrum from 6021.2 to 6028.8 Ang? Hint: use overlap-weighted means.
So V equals 10.5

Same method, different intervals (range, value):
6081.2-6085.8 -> 10.3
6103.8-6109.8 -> 9.7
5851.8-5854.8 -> 10.2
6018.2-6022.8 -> 10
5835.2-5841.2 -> 11.3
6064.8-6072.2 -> 10.2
